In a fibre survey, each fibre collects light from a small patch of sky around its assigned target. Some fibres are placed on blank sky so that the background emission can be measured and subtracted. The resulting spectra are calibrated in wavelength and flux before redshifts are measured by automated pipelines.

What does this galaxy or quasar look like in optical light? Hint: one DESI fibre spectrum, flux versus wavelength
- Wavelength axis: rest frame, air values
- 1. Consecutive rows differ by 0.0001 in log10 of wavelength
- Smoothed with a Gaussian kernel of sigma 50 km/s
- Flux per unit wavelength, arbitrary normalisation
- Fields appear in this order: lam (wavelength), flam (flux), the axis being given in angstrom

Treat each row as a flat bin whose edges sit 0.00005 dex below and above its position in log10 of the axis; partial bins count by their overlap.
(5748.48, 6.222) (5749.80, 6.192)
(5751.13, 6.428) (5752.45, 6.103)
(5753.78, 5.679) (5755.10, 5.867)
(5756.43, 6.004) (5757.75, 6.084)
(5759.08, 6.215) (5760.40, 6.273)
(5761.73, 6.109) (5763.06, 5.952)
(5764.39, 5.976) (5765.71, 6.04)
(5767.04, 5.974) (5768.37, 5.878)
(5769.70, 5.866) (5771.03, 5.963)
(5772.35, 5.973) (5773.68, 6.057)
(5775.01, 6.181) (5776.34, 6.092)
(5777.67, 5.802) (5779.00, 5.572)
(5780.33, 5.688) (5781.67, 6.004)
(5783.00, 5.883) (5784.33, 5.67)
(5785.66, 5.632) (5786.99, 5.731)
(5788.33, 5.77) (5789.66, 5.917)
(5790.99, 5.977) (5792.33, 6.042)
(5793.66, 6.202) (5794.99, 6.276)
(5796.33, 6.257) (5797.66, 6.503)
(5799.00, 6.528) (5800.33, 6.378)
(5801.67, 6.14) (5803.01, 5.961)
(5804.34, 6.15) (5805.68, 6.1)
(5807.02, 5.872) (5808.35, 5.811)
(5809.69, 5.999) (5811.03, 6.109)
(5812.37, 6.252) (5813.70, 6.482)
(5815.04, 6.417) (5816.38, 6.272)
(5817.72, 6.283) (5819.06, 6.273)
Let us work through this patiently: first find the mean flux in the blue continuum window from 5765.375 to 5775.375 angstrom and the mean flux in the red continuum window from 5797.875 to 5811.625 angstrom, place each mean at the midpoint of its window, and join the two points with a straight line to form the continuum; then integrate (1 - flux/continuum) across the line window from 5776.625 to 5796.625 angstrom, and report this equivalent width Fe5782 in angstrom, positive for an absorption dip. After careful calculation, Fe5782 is 0.51 angstrom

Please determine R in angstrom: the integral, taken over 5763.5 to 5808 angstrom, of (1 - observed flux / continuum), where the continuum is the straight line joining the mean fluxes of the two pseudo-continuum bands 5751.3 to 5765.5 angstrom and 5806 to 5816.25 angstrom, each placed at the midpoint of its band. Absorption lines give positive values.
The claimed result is 0.7 angstrom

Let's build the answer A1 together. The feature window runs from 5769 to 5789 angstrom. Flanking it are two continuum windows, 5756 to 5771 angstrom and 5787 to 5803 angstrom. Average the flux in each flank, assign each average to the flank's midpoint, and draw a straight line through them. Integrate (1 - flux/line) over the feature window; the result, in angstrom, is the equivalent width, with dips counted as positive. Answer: 0.8 angstrom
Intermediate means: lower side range 6.03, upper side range 6.15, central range 5.86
